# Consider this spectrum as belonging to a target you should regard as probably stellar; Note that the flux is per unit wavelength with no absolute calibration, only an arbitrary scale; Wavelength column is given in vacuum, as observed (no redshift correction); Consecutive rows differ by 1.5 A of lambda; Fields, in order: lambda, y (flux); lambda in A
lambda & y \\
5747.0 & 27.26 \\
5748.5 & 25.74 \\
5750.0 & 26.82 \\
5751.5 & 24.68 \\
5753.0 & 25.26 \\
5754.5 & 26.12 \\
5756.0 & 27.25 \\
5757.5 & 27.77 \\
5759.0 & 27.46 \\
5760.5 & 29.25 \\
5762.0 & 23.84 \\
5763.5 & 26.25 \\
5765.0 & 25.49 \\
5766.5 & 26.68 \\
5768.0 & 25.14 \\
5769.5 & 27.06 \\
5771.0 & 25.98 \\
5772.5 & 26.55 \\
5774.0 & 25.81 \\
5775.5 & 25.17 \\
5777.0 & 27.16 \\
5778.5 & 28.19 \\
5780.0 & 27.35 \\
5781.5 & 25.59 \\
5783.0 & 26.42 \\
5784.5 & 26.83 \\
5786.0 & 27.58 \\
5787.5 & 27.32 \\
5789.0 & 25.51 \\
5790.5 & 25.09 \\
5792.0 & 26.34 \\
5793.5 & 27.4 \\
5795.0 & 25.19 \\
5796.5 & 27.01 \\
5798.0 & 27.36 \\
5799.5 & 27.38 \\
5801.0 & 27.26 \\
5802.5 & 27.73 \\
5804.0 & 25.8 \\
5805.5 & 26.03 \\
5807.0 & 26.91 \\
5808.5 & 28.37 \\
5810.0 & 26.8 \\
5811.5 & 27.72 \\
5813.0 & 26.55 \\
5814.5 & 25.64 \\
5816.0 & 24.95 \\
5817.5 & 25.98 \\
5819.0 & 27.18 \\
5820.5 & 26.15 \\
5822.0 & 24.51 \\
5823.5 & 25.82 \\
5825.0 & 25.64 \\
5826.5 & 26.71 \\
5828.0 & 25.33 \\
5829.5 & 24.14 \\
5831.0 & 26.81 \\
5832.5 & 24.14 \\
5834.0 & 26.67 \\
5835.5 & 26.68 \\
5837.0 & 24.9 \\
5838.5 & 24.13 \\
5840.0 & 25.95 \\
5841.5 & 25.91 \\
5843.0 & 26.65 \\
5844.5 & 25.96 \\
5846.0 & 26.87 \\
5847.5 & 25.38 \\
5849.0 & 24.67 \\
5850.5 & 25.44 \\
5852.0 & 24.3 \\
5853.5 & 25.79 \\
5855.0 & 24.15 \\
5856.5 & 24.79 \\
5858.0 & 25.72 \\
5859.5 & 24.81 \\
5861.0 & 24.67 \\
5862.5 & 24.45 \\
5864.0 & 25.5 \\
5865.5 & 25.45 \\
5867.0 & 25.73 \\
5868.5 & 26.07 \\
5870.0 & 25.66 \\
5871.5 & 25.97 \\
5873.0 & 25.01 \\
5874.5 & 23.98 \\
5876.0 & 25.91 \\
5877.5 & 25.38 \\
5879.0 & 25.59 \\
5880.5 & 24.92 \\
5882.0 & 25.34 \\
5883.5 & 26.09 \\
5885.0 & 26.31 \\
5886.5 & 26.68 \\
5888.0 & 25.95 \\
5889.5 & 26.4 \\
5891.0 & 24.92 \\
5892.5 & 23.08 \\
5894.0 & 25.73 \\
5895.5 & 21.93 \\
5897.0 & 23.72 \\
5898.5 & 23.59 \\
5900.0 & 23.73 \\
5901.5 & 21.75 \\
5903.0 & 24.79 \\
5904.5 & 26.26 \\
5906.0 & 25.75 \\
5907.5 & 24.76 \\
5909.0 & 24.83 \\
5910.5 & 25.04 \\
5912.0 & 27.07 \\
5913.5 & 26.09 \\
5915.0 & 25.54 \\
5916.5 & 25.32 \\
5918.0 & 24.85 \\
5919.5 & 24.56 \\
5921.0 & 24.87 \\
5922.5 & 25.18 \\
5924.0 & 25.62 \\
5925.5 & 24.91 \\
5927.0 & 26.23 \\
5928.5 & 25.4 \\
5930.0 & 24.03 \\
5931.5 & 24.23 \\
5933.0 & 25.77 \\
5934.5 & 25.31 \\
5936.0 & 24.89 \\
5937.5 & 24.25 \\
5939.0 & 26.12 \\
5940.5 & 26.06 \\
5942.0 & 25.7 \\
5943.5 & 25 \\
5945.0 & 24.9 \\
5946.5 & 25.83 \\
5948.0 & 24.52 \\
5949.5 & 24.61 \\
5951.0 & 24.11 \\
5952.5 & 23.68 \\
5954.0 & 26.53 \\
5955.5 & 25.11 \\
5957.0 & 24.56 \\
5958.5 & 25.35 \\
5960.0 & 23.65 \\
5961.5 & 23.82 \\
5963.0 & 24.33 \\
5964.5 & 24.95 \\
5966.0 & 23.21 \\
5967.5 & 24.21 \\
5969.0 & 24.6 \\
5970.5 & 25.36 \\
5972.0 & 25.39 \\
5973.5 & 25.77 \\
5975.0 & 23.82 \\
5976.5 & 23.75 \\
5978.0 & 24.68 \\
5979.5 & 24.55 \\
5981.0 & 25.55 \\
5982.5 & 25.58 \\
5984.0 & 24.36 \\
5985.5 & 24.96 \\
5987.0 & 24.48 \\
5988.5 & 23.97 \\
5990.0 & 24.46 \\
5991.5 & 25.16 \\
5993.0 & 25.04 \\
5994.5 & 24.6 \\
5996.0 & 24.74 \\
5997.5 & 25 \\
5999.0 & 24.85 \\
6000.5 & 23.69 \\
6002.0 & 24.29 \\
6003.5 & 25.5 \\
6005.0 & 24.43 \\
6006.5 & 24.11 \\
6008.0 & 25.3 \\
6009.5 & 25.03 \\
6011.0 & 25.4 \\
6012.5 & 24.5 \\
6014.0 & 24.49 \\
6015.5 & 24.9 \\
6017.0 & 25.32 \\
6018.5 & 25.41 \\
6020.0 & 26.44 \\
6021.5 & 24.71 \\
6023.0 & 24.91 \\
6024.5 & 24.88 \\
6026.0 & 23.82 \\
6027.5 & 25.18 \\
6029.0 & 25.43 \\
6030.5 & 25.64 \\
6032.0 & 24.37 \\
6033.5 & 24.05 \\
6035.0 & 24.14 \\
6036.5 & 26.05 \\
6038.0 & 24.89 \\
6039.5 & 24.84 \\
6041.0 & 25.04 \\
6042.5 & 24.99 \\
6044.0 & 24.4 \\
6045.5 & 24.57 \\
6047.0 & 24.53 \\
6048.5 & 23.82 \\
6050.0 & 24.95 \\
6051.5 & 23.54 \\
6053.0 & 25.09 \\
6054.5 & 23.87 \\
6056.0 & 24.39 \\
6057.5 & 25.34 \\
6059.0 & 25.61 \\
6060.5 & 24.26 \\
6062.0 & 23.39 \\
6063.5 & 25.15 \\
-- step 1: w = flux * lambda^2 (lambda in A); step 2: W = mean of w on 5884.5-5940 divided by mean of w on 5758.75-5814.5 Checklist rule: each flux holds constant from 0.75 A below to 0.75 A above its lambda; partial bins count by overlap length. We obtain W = 0.98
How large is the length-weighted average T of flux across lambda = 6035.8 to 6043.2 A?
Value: 25.2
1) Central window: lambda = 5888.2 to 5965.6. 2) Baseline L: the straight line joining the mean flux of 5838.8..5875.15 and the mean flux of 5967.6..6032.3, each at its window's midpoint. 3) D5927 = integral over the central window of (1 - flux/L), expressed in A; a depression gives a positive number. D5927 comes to 0.7 A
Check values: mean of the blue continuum 25.4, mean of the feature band 24.9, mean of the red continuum 24.8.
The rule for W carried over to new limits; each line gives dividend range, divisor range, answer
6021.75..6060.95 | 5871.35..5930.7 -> 1.03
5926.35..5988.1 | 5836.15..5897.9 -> 1.01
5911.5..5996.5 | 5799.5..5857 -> 1.00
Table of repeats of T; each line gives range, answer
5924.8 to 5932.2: 25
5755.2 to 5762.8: 27.1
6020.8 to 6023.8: 24.8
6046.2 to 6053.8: 24.4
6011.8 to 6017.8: 24.8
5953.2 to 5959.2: 25.4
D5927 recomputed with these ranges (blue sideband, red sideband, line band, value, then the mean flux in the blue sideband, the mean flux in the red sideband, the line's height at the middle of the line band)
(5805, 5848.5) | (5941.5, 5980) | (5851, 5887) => 0.4 A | 26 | 24.7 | 25.6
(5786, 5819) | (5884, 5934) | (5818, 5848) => 0.4 A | 26.6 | 25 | 26.2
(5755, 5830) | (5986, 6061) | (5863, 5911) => 1.3 A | 26.5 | 24.8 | 25.8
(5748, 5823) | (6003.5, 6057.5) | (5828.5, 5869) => 1.0 A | 26.5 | 24.8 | 26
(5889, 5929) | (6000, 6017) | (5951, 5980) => 0.2 A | 24.9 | 24.7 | 24.8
